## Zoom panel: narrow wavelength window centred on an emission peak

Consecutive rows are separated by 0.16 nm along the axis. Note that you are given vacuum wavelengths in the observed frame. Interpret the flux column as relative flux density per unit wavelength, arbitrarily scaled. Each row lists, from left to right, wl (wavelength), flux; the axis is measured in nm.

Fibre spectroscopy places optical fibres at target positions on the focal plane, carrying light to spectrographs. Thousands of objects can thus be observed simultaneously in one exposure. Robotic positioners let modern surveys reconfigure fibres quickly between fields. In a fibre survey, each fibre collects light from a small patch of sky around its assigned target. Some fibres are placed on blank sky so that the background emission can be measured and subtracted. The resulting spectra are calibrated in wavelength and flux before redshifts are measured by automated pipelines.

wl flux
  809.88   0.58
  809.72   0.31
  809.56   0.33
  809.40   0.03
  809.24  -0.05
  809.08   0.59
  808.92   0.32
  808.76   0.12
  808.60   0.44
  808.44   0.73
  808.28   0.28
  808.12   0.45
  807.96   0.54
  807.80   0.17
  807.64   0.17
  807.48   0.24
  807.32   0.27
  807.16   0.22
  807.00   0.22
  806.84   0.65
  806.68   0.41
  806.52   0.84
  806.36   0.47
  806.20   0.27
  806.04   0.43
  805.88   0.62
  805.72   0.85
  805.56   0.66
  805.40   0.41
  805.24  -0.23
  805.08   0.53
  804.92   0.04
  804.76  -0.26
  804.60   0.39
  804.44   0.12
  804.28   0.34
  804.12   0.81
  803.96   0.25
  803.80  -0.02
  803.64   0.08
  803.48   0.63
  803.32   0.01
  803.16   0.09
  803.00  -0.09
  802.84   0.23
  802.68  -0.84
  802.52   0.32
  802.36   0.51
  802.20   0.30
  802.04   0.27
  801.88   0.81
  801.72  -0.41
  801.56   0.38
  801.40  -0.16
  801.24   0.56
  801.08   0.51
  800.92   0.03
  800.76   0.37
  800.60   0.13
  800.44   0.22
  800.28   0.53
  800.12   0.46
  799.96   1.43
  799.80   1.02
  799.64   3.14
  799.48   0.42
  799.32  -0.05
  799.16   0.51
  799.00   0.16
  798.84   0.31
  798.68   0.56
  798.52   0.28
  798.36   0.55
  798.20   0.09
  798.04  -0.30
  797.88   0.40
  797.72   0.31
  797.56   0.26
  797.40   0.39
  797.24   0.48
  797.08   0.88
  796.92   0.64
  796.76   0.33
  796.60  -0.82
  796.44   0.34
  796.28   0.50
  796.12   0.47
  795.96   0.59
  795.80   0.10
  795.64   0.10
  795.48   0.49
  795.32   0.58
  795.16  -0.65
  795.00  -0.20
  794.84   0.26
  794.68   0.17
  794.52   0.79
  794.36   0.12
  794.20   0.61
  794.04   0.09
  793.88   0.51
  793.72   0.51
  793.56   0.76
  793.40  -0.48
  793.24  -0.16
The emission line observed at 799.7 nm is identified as H-gamma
